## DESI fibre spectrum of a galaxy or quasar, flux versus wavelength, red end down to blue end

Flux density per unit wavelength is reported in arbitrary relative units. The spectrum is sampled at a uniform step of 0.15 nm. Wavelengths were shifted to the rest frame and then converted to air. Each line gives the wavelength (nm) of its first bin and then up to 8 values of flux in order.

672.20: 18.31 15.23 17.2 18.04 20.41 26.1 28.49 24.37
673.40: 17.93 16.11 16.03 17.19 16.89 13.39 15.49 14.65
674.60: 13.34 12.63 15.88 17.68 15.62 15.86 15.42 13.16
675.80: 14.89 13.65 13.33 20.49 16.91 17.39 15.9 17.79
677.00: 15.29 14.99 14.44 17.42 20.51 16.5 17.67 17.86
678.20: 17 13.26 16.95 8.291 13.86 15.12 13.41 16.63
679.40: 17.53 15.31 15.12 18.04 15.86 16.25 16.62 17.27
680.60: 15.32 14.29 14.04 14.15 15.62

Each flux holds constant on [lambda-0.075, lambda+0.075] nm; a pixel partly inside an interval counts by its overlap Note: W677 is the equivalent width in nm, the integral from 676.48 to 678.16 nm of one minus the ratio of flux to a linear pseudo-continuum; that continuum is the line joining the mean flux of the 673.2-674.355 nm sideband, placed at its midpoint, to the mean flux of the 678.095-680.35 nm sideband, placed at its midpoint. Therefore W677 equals -0.10 nm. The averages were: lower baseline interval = 17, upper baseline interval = 15.3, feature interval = 16.9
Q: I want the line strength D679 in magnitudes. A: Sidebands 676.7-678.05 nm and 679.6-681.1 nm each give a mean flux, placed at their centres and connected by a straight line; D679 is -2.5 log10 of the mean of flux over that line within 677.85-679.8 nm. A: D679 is 0.07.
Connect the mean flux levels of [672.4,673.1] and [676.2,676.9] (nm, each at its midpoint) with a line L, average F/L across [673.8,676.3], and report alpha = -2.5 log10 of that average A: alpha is 0.24 mag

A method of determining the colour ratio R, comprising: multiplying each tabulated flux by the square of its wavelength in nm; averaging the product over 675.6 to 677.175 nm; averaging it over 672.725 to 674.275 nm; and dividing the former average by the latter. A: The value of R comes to 0.82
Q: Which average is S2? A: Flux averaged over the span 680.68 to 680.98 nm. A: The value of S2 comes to 14.2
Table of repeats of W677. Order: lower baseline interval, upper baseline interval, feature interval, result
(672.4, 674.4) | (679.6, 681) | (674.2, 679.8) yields 0.545 nm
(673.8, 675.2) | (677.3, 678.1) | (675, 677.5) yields 0.103 nm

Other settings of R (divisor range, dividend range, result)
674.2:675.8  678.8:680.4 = 1.08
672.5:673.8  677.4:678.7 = 0.80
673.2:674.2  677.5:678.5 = 1.00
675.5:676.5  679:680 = 1.04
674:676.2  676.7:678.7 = 1.10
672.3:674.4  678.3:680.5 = 0.83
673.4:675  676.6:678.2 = 1.11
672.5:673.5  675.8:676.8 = 0.74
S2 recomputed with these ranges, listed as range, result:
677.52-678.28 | 17.9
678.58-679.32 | 13.5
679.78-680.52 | 16.8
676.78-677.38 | 15.6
